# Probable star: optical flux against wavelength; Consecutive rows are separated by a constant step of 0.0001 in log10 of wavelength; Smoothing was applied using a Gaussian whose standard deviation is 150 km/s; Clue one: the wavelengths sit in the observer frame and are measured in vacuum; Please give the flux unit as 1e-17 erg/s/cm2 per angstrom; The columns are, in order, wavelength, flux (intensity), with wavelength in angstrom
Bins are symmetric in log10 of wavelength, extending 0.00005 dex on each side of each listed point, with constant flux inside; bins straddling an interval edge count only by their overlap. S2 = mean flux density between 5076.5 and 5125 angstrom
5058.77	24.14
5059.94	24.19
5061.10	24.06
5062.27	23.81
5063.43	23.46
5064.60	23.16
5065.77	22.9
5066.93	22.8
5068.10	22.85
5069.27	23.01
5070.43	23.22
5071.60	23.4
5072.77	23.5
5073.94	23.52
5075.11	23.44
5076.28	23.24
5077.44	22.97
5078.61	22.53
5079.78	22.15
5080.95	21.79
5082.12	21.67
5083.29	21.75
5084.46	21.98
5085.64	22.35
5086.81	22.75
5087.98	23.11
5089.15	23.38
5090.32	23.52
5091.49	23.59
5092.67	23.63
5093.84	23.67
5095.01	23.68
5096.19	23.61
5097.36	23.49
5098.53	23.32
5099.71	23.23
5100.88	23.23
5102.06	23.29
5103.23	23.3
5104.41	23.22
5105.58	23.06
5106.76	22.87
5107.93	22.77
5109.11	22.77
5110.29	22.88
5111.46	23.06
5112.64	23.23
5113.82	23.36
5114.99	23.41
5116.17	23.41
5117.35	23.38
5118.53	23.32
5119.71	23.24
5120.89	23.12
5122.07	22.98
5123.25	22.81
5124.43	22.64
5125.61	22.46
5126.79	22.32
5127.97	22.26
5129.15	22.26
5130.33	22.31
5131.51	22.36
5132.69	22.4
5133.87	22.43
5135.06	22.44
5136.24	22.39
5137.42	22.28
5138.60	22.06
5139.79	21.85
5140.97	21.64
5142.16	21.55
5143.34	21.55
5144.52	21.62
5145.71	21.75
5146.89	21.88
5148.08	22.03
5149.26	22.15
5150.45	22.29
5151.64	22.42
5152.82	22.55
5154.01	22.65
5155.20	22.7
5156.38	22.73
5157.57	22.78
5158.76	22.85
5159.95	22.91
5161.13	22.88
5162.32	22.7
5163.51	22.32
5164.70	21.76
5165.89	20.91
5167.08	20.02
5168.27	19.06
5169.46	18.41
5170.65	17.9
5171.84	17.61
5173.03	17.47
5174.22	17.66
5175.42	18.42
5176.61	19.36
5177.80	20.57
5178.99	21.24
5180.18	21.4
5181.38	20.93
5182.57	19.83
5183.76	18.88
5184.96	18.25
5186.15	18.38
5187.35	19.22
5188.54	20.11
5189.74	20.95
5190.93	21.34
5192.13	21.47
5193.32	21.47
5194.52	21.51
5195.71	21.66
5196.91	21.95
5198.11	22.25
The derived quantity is 23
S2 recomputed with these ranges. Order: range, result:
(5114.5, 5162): 22.5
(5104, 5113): 23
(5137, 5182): 21.2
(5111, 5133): 22.9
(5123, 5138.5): 22.4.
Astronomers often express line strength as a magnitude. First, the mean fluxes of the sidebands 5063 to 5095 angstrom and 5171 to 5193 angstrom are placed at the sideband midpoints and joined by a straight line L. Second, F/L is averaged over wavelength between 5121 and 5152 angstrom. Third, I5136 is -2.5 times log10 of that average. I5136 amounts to -0.06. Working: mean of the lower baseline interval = 22.9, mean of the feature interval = 22.2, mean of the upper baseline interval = 19.6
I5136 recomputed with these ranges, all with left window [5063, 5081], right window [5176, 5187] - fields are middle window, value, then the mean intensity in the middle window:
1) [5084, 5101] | -0.04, 23.2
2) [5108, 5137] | -0.06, 22.8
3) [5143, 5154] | -0.06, 22.1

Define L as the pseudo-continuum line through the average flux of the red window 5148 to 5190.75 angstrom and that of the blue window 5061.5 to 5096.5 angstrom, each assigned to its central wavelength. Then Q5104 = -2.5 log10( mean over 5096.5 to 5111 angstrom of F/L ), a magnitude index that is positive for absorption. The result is -0.04 mag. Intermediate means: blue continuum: 23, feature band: 23.1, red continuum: 20.7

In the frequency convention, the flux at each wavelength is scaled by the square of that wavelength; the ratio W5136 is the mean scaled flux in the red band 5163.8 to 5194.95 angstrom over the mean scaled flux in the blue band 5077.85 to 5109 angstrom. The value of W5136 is 0.89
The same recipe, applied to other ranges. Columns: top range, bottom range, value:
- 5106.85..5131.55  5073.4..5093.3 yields 1.02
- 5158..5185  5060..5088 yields 0.92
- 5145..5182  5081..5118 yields 0.93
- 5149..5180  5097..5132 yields 0.93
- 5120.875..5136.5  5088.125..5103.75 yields 0.97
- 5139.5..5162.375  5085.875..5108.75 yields 0.98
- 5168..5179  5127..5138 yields 0.85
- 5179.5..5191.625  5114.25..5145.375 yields 0.91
